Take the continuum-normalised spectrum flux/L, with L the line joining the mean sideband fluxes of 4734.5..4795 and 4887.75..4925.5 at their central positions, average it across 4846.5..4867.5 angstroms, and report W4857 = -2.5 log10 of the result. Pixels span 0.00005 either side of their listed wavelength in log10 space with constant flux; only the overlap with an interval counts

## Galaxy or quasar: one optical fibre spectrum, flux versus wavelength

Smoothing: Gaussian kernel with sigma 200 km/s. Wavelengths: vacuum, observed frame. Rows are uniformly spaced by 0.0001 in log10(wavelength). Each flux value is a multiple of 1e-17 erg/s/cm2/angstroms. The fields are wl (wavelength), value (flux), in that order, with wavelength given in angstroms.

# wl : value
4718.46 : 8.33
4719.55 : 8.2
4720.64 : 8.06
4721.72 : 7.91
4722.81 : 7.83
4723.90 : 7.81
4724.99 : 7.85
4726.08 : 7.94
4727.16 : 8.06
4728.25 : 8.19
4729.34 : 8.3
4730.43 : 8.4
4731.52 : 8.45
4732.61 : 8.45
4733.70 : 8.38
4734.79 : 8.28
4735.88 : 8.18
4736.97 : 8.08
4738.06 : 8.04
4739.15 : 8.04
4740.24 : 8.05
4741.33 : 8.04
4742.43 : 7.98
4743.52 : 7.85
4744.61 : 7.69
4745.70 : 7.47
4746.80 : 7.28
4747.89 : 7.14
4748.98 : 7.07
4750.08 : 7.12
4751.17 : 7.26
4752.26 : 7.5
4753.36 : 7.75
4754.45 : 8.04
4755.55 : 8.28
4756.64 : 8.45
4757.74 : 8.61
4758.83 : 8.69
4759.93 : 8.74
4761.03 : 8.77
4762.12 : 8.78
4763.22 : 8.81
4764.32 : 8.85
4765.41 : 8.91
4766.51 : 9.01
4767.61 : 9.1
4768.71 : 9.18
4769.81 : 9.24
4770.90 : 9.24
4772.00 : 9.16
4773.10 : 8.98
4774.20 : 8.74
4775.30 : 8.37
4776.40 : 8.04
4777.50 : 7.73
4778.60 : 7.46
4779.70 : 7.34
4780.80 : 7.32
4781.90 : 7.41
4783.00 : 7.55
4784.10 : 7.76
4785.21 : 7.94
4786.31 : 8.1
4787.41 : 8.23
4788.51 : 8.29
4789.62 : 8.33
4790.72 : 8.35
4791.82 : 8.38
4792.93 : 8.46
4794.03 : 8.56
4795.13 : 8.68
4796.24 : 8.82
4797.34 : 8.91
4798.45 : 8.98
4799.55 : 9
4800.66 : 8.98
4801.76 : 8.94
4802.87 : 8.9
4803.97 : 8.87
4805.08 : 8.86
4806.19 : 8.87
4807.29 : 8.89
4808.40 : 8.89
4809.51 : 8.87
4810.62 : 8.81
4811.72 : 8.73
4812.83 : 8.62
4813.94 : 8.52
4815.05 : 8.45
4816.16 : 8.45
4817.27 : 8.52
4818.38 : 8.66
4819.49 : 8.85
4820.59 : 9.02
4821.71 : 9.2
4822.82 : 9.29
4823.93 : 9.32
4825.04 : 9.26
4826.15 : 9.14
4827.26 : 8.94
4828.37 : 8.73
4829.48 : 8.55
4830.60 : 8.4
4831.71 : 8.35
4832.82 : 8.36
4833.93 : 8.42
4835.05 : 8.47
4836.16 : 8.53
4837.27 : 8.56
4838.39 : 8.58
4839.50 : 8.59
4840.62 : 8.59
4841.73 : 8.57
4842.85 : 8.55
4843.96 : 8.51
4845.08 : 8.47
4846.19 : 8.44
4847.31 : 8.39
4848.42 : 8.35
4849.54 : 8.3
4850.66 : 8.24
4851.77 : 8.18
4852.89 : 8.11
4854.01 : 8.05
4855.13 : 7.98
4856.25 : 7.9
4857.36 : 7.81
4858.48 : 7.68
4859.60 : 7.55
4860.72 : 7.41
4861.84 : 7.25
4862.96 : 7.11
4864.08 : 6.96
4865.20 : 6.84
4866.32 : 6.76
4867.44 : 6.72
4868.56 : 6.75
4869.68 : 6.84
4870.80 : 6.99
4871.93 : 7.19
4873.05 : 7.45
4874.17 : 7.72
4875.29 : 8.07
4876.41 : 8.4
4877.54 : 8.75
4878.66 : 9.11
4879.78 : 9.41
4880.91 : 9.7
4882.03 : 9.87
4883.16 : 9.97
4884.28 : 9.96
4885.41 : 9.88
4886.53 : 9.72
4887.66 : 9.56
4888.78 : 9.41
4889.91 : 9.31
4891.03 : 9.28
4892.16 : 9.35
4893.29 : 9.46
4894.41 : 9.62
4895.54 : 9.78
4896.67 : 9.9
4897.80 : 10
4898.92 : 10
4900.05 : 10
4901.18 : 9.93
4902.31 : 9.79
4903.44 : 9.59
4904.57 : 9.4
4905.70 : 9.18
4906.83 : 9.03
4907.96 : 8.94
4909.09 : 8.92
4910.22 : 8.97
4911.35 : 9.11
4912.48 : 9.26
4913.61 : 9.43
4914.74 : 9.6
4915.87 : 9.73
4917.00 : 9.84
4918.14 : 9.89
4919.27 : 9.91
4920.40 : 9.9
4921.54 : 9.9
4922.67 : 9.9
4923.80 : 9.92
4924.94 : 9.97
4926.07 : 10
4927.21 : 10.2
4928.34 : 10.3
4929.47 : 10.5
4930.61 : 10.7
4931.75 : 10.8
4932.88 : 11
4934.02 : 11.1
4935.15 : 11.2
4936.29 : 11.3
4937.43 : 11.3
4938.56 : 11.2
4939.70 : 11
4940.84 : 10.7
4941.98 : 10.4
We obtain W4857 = 0.181 mag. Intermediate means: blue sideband 8.19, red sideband 9.58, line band 7.69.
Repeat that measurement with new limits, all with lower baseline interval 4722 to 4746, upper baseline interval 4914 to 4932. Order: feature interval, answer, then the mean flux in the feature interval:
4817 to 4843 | 0.041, 8.73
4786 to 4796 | 0.034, 8.4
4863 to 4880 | 0.251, 7.55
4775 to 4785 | 0.120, 7.65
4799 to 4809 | -0.014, 8.91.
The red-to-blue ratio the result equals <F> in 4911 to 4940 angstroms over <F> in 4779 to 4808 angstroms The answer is 1.2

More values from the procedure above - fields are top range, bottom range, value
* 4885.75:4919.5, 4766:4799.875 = 1.13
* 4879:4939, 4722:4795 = 1.21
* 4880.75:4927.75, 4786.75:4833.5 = 1.10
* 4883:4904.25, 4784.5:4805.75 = 1.13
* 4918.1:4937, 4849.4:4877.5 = 1.38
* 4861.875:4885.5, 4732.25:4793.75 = 0.99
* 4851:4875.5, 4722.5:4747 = 0.92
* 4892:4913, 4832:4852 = 1.12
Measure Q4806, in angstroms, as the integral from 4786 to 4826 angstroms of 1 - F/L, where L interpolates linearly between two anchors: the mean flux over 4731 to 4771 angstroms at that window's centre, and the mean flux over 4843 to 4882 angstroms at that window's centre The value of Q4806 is -3.42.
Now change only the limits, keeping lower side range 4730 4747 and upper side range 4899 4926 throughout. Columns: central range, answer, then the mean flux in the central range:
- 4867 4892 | 1.72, 8.66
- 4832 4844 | 0.55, 8.52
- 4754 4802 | -0.51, 8.49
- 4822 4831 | -0.15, 8.97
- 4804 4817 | -0.06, 8.72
